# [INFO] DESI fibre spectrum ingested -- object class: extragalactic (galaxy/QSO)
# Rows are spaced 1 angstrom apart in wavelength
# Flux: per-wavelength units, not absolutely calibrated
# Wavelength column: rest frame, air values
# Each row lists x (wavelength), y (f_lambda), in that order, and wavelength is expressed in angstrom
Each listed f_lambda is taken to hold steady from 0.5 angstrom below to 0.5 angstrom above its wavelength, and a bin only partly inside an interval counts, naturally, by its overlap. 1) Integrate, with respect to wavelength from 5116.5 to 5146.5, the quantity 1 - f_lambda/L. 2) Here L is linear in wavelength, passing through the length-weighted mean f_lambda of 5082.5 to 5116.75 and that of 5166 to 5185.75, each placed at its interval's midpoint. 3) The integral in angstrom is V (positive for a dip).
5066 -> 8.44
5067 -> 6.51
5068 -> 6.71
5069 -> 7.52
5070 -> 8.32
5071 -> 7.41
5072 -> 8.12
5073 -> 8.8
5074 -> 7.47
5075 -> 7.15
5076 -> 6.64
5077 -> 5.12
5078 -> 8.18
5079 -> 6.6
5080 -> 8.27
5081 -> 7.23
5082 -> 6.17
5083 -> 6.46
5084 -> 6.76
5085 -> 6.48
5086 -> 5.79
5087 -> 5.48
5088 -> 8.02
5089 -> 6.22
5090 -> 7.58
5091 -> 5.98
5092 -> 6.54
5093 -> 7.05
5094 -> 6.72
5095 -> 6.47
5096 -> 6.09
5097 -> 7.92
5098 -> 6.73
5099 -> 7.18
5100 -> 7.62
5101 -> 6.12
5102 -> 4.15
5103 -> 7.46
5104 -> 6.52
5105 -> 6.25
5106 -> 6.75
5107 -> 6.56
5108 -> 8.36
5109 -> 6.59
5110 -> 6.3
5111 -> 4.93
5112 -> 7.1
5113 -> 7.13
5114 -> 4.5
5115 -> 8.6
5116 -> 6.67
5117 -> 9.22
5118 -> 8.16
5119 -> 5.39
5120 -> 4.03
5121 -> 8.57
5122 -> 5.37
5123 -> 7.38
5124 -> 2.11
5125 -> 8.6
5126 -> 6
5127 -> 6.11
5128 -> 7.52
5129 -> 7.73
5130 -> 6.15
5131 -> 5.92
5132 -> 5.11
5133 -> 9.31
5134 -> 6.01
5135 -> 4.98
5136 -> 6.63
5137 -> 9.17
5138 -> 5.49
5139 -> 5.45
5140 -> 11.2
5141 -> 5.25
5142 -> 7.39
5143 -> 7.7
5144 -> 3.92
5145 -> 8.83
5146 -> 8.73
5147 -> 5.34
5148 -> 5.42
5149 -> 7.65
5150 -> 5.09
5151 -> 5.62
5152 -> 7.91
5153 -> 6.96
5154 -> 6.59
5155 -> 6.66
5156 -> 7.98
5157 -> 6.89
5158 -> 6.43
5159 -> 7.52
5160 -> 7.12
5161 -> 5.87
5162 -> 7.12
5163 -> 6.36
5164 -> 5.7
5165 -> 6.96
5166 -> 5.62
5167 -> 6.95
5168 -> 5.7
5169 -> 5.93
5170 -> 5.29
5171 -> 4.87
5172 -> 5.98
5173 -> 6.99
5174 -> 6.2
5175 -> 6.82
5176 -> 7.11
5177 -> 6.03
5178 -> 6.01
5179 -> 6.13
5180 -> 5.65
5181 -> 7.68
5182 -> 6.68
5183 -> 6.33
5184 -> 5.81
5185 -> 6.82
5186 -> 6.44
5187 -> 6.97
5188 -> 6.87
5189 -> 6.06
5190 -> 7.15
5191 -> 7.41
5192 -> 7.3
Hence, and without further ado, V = -1.4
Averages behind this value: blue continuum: 6.64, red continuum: 6.25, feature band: 6.78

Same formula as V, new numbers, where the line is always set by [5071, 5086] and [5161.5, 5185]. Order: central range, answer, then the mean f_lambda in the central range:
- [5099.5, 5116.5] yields 0.6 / 6.57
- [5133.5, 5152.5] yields -0.6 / 6.73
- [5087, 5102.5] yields 0.6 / 6.65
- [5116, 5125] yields 0.4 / 6.43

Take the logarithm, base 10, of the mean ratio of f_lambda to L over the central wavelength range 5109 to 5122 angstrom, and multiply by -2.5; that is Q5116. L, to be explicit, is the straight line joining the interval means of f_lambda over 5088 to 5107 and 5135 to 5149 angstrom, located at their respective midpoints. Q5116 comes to 0.02 mag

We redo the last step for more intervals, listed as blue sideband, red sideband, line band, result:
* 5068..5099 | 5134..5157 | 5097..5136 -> 0.05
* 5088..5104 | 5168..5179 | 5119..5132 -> 0.04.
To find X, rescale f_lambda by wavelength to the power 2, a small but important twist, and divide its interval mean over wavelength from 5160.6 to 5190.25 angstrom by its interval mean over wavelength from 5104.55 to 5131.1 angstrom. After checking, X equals 1.0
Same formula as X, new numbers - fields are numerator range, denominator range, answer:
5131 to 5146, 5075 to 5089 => 1.05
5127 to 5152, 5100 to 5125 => 1.05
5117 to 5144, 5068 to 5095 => 0.97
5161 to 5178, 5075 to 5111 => 0.96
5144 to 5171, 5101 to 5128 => 1.02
